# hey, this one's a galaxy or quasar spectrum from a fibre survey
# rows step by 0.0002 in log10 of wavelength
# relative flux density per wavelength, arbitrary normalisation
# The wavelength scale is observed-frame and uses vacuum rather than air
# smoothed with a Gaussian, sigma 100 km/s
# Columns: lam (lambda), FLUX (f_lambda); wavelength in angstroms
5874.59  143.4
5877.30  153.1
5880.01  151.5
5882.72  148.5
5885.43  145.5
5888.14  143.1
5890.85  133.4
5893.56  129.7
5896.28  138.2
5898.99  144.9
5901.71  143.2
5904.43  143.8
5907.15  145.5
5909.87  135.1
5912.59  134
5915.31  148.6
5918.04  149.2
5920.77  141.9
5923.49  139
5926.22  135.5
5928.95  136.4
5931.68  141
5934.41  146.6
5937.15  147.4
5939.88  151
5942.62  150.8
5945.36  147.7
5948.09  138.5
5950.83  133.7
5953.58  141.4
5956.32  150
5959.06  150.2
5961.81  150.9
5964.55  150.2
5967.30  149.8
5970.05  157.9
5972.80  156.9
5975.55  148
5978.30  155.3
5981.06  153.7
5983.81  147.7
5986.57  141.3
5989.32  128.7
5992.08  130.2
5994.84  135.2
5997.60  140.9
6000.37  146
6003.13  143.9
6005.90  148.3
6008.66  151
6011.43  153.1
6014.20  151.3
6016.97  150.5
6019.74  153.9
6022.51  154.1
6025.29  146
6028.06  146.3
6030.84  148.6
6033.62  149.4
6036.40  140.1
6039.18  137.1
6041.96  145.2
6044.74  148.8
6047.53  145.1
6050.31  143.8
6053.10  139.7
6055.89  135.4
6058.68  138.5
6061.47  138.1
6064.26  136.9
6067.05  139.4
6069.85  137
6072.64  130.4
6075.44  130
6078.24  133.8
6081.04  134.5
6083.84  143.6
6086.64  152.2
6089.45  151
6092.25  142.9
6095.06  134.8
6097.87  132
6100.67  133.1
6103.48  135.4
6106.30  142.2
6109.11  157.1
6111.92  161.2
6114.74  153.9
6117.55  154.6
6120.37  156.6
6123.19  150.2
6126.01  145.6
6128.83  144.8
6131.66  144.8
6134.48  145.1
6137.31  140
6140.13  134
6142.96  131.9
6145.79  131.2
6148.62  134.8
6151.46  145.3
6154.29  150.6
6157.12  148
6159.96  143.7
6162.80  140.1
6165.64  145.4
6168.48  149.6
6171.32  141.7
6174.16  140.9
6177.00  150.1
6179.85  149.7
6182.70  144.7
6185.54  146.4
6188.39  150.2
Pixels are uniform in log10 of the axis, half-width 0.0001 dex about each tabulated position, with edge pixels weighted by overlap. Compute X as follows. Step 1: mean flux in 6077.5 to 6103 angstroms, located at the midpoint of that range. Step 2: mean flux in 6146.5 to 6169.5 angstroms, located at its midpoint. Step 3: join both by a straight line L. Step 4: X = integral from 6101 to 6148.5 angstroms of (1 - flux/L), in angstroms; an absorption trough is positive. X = -1.00 angstroms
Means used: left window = 140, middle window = 145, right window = 144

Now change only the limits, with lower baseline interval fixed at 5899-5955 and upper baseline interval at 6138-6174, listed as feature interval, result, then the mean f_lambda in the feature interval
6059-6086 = 1.00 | 137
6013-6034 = -1.18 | 150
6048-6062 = 0.23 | 140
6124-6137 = -0.31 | 145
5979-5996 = 0.25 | 140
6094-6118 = -0.52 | 145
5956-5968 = -0.66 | 150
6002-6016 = -0.74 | 150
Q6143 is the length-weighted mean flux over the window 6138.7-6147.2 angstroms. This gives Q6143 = 132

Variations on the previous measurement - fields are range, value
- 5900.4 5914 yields 140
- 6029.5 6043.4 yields 144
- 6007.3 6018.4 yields 151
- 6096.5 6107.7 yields 136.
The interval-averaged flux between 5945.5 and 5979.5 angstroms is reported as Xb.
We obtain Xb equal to 149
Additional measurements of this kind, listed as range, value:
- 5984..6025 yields 145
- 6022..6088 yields 141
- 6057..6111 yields 139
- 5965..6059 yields 146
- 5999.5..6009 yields 147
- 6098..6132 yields 148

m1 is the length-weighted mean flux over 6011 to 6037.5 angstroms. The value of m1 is 149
